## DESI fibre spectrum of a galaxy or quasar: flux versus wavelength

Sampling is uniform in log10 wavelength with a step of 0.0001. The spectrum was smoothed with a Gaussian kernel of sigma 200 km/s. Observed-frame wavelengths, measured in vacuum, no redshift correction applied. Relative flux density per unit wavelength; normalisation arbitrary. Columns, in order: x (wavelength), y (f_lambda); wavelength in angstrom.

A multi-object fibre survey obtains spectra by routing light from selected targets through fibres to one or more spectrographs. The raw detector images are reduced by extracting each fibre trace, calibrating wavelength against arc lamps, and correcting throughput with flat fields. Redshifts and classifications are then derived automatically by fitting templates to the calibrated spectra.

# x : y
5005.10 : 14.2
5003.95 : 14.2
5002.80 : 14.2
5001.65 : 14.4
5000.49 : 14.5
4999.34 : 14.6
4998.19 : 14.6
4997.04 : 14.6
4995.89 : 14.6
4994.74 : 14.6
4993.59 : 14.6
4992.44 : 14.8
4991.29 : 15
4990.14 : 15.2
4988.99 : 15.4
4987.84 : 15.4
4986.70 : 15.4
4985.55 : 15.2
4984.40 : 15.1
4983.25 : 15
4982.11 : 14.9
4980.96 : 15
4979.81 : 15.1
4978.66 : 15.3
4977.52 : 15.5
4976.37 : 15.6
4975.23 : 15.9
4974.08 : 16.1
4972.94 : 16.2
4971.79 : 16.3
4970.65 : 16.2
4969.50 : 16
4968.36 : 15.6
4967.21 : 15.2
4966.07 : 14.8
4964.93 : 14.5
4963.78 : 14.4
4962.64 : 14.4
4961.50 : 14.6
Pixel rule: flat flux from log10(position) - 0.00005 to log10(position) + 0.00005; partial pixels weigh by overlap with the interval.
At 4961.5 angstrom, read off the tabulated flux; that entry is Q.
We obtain 14.6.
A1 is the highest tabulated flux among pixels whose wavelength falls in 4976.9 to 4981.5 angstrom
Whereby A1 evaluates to 15.5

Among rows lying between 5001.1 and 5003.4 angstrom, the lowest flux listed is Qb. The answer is 14.2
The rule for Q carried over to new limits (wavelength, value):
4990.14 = 15.2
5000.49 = 14.5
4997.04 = 14.6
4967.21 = 15.2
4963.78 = 14.4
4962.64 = 14.4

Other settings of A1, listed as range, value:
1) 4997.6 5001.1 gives 14.6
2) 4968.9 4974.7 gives 16.3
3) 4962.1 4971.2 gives 16.2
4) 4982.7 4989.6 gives 15.4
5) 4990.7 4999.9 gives 15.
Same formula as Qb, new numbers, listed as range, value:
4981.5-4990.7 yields 14.9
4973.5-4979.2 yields 15.3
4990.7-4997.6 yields 14.6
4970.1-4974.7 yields 16.1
